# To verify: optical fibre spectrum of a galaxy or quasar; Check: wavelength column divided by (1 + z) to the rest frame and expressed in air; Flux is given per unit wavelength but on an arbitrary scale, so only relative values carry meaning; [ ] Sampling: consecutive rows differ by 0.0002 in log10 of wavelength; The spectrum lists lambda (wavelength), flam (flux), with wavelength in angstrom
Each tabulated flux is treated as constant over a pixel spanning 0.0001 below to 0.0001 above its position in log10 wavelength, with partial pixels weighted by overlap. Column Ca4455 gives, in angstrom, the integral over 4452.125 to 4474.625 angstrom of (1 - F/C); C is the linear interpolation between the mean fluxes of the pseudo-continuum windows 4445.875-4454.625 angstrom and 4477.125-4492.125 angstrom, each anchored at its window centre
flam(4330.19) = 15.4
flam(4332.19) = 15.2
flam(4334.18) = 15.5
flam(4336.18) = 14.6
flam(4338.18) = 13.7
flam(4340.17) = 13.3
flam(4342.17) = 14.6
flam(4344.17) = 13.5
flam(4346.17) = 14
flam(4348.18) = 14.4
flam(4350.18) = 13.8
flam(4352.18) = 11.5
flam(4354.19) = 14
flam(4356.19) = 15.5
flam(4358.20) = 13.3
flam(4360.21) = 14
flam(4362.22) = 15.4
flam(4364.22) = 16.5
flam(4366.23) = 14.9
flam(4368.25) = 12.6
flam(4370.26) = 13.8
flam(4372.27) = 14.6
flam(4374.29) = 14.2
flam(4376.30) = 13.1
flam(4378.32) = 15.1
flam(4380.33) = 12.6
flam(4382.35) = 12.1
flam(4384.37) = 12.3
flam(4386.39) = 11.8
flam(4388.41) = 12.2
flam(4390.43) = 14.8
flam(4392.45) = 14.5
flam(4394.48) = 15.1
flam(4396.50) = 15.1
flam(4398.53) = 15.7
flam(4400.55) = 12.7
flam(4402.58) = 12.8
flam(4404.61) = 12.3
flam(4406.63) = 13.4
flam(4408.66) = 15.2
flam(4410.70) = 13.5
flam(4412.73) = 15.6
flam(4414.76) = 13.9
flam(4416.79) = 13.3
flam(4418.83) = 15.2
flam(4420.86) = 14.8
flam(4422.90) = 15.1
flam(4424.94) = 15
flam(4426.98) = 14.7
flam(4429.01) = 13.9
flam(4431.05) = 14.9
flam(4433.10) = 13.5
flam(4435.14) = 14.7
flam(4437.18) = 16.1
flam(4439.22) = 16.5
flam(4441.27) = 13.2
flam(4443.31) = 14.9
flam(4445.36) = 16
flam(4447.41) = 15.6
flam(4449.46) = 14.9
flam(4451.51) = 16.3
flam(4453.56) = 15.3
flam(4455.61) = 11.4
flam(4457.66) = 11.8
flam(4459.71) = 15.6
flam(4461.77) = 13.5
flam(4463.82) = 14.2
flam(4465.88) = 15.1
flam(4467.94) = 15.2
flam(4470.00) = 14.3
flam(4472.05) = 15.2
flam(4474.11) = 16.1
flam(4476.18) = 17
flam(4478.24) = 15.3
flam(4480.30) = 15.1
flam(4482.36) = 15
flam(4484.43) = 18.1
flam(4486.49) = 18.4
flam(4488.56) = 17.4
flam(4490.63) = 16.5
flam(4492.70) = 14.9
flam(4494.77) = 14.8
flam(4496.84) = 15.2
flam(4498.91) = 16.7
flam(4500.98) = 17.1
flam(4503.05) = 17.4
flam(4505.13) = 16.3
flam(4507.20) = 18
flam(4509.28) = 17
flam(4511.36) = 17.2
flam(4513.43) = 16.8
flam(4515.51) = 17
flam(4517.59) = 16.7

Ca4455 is 2.22 angstrom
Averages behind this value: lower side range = 15.5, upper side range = 16.5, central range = 14.3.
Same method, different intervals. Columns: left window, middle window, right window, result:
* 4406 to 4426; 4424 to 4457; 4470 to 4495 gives 0.72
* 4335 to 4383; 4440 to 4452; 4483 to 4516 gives 0.45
